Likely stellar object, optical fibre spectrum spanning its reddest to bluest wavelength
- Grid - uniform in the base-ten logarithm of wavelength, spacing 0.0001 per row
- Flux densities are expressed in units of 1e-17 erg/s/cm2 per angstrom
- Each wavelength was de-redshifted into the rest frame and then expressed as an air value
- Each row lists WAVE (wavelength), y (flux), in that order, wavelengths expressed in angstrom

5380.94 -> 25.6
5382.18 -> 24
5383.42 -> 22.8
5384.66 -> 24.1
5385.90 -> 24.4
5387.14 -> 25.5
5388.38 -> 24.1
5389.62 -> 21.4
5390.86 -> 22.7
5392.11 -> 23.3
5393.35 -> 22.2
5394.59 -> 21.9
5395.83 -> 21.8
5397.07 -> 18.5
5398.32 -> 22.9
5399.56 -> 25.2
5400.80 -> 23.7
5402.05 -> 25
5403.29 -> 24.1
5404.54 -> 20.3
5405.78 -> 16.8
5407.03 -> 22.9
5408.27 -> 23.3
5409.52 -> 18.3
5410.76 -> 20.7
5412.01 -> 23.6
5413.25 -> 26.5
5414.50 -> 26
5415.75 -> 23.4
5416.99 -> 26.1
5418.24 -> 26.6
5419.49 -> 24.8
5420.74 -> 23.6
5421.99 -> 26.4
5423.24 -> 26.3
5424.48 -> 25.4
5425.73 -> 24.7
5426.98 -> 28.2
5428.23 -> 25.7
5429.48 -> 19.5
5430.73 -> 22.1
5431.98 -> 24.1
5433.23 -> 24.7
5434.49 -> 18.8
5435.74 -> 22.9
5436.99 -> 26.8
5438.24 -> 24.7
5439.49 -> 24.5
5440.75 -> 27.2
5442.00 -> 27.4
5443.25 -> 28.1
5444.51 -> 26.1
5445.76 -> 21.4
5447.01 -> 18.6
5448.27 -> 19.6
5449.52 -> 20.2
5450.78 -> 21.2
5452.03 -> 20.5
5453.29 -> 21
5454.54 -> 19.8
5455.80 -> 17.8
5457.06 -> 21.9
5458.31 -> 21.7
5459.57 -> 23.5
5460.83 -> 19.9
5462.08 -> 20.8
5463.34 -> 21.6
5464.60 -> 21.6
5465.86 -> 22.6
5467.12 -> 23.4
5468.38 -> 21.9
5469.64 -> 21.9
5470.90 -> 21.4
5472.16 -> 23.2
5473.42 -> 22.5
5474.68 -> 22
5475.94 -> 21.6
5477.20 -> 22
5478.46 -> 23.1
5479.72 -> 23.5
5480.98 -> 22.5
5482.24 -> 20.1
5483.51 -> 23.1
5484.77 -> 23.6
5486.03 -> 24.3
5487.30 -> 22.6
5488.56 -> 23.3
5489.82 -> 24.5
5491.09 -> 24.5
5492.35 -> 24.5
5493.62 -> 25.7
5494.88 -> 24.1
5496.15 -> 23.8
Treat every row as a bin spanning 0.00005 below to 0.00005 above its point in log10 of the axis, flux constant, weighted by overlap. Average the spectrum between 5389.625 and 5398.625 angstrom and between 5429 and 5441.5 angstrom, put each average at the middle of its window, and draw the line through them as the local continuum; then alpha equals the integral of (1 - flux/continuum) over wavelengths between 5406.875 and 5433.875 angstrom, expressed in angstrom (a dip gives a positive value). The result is -1.5 angstrom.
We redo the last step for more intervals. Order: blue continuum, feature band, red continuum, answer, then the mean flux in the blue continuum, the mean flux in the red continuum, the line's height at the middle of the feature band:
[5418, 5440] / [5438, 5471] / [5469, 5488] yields 1.7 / 24.4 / 22.5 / 23.4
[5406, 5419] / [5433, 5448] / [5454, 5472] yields -1.2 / 23.5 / 21.5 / 22.4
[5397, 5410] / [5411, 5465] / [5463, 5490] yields -2.6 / 22.1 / 22.5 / 22.3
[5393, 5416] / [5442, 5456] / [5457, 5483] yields 0.3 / 22.5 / 22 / 22.2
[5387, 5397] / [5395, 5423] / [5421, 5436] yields 0.0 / 22.5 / 24.1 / 23.2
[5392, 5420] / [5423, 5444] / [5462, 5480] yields -2.0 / 22.9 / 22.2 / 22.6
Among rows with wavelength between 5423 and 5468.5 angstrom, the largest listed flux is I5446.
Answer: 28.2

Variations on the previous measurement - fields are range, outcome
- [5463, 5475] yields 23.4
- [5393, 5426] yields 26.6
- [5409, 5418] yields 26.5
